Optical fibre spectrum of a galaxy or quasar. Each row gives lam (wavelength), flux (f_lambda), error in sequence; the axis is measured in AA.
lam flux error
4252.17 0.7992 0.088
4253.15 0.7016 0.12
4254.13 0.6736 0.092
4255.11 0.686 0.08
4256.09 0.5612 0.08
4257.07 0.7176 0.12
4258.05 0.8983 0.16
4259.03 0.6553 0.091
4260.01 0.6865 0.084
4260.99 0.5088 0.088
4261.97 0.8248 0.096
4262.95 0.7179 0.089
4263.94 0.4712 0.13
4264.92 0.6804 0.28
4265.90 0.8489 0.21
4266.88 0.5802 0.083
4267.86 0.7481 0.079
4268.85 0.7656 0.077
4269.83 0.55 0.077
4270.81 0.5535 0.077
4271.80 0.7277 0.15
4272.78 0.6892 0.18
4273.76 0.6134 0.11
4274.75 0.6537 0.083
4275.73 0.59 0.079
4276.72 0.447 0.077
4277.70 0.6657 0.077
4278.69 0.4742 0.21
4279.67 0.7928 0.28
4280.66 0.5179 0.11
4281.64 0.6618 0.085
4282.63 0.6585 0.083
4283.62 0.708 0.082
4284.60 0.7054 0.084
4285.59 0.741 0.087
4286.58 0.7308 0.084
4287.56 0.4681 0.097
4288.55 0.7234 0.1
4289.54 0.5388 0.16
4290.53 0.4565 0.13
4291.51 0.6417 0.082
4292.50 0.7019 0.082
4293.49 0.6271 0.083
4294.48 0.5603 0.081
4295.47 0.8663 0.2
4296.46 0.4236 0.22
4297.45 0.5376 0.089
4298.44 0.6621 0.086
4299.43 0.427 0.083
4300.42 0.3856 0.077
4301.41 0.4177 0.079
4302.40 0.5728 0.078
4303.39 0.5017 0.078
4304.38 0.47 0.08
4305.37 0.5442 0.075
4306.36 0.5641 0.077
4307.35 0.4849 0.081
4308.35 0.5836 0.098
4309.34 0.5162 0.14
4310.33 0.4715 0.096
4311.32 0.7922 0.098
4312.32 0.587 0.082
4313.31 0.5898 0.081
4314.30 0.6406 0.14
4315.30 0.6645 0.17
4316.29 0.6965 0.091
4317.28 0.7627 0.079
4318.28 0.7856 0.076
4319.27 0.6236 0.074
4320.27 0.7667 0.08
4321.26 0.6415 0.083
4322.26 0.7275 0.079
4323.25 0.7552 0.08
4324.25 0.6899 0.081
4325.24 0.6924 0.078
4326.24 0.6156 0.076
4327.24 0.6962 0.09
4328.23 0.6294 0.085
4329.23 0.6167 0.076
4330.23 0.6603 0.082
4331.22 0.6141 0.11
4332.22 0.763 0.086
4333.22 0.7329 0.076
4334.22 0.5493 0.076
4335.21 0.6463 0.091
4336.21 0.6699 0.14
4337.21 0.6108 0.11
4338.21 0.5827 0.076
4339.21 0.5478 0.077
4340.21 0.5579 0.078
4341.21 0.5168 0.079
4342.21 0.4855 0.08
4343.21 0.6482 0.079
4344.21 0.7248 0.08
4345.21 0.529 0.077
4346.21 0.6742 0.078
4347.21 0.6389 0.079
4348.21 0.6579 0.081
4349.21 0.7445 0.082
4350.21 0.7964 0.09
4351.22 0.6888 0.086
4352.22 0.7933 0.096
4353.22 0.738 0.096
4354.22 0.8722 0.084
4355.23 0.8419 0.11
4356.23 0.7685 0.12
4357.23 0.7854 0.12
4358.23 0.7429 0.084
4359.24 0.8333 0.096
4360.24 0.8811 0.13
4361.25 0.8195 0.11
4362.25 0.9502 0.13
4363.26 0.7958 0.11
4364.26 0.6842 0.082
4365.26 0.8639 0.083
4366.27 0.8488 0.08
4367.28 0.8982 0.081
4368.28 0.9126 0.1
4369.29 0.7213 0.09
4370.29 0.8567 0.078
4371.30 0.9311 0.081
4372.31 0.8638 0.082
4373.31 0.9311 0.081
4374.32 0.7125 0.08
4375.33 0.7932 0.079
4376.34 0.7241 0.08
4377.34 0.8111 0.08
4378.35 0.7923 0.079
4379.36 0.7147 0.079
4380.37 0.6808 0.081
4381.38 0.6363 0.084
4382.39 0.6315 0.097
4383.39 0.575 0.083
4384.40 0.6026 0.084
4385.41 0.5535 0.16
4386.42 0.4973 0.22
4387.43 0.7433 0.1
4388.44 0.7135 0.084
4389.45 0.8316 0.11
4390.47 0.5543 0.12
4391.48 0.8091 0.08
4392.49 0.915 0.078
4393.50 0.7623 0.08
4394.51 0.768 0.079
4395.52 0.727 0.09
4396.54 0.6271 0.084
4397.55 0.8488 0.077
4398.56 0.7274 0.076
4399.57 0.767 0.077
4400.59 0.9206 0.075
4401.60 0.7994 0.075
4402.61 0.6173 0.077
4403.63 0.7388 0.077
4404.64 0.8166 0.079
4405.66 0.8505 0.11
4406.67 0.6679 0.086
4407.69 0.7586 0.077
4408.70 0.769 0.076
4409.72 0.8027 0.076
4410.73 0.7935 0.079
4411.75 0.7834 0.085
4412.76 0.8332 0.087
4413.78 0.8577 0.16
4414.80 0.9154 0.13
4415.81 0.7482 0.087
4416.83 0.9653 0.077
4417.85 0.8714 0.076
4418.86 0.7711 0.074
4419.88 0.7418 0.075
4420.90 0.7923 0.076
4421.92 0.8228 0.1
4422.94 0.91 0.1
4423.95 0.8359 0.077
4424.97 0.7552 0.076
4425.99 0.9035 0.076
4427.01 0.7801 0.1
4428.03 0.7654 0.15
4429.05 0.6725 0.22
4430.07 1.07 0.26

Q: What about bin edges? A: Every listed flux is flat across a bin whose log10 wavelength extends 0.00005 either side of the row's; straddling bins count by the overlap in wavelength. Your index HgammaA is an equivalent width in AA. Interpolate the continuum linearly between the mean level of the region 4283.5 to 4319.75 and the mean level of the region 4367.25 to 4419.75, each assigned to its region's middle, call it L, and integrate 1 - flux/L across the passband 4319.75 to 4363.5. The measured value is -1.6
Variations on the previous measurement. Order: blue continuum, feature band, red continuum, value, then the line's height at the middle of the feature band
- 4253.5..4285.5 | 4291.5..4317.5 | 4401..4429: 4.30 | 0.693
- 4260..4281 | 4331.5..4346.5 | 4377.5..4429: 1.87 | 0.703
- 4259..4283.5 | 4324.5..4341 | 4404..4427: 1.88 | 0.717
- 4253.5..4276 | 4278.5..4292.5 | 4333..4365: 0.89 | 0.679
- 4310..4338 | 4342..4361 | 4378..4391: -2.07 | 0.662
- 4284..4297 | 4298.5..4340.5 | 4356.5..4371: 5.53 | 0.709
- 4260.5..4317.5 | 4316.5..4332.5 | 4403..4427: -0.52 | 0.668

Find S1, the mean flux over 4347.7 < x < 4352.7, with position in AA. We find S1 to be 0.735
